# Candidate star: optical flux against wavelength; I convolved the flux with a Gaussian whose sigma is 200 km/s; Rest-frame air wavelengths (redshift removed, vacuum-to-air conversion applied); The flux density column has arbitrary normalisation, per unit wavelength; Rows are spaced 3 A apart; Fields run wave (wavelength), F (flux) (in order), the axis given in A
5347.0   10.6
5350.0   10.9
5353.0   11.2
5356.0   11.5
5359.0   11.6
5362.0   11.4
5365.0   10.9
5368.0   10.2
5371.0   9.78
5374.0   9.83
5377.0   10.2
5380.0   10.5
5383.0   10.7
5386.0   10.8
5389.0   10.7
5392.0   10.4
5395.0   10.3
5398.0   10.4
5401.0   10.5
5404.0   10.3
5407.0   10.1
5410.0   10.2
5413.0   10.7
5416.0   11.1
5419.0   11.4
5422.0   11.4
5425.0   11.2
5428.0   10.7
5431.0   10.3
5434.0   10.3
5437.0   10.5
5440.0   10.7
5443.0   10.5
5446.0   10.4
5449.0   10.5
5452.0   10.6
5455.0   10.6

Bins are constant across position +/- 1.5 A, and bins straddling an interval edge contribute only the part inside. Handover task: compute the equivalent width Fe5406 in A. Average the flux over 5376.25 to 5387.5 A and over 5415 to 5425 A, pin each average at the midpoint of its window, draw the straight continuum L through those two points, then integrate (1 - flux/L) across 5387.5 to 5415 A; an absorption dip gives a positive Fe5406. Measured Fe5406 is 1.32 A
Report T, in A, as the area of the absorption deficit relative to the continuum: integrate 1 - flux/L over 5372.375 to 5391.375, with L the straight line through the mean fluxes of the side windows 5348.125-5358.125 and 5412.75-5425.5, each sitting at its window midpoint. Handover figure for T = 1.3 A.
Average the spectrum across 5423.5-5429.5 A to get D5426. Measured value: 10.9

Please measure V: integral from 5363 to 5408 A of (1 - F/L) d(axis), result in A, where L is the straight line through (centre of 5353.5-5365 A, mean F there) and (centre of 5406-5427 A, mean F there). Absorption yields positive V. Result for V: 3.1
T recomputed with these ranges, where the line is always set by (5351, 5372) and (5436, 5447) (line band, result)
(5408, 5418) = 0.01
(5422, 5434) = -0.18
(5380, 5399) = 0.47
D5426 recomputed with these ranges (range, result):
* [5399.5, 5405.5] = 10.4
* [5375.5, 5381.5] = 10.3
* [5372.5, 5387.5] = 10.4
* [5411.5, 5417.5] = 10.9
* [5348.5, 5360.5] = 11.3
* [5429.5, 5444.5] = 10.5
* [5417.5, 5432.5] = 11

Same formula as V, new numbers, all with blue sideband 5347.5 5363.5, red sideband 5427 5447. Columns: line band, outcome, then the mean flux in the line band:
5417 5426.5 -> -0.6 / 11.3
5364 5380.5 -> 1.4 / 10.2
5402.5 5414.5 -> 0.5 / 10.3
